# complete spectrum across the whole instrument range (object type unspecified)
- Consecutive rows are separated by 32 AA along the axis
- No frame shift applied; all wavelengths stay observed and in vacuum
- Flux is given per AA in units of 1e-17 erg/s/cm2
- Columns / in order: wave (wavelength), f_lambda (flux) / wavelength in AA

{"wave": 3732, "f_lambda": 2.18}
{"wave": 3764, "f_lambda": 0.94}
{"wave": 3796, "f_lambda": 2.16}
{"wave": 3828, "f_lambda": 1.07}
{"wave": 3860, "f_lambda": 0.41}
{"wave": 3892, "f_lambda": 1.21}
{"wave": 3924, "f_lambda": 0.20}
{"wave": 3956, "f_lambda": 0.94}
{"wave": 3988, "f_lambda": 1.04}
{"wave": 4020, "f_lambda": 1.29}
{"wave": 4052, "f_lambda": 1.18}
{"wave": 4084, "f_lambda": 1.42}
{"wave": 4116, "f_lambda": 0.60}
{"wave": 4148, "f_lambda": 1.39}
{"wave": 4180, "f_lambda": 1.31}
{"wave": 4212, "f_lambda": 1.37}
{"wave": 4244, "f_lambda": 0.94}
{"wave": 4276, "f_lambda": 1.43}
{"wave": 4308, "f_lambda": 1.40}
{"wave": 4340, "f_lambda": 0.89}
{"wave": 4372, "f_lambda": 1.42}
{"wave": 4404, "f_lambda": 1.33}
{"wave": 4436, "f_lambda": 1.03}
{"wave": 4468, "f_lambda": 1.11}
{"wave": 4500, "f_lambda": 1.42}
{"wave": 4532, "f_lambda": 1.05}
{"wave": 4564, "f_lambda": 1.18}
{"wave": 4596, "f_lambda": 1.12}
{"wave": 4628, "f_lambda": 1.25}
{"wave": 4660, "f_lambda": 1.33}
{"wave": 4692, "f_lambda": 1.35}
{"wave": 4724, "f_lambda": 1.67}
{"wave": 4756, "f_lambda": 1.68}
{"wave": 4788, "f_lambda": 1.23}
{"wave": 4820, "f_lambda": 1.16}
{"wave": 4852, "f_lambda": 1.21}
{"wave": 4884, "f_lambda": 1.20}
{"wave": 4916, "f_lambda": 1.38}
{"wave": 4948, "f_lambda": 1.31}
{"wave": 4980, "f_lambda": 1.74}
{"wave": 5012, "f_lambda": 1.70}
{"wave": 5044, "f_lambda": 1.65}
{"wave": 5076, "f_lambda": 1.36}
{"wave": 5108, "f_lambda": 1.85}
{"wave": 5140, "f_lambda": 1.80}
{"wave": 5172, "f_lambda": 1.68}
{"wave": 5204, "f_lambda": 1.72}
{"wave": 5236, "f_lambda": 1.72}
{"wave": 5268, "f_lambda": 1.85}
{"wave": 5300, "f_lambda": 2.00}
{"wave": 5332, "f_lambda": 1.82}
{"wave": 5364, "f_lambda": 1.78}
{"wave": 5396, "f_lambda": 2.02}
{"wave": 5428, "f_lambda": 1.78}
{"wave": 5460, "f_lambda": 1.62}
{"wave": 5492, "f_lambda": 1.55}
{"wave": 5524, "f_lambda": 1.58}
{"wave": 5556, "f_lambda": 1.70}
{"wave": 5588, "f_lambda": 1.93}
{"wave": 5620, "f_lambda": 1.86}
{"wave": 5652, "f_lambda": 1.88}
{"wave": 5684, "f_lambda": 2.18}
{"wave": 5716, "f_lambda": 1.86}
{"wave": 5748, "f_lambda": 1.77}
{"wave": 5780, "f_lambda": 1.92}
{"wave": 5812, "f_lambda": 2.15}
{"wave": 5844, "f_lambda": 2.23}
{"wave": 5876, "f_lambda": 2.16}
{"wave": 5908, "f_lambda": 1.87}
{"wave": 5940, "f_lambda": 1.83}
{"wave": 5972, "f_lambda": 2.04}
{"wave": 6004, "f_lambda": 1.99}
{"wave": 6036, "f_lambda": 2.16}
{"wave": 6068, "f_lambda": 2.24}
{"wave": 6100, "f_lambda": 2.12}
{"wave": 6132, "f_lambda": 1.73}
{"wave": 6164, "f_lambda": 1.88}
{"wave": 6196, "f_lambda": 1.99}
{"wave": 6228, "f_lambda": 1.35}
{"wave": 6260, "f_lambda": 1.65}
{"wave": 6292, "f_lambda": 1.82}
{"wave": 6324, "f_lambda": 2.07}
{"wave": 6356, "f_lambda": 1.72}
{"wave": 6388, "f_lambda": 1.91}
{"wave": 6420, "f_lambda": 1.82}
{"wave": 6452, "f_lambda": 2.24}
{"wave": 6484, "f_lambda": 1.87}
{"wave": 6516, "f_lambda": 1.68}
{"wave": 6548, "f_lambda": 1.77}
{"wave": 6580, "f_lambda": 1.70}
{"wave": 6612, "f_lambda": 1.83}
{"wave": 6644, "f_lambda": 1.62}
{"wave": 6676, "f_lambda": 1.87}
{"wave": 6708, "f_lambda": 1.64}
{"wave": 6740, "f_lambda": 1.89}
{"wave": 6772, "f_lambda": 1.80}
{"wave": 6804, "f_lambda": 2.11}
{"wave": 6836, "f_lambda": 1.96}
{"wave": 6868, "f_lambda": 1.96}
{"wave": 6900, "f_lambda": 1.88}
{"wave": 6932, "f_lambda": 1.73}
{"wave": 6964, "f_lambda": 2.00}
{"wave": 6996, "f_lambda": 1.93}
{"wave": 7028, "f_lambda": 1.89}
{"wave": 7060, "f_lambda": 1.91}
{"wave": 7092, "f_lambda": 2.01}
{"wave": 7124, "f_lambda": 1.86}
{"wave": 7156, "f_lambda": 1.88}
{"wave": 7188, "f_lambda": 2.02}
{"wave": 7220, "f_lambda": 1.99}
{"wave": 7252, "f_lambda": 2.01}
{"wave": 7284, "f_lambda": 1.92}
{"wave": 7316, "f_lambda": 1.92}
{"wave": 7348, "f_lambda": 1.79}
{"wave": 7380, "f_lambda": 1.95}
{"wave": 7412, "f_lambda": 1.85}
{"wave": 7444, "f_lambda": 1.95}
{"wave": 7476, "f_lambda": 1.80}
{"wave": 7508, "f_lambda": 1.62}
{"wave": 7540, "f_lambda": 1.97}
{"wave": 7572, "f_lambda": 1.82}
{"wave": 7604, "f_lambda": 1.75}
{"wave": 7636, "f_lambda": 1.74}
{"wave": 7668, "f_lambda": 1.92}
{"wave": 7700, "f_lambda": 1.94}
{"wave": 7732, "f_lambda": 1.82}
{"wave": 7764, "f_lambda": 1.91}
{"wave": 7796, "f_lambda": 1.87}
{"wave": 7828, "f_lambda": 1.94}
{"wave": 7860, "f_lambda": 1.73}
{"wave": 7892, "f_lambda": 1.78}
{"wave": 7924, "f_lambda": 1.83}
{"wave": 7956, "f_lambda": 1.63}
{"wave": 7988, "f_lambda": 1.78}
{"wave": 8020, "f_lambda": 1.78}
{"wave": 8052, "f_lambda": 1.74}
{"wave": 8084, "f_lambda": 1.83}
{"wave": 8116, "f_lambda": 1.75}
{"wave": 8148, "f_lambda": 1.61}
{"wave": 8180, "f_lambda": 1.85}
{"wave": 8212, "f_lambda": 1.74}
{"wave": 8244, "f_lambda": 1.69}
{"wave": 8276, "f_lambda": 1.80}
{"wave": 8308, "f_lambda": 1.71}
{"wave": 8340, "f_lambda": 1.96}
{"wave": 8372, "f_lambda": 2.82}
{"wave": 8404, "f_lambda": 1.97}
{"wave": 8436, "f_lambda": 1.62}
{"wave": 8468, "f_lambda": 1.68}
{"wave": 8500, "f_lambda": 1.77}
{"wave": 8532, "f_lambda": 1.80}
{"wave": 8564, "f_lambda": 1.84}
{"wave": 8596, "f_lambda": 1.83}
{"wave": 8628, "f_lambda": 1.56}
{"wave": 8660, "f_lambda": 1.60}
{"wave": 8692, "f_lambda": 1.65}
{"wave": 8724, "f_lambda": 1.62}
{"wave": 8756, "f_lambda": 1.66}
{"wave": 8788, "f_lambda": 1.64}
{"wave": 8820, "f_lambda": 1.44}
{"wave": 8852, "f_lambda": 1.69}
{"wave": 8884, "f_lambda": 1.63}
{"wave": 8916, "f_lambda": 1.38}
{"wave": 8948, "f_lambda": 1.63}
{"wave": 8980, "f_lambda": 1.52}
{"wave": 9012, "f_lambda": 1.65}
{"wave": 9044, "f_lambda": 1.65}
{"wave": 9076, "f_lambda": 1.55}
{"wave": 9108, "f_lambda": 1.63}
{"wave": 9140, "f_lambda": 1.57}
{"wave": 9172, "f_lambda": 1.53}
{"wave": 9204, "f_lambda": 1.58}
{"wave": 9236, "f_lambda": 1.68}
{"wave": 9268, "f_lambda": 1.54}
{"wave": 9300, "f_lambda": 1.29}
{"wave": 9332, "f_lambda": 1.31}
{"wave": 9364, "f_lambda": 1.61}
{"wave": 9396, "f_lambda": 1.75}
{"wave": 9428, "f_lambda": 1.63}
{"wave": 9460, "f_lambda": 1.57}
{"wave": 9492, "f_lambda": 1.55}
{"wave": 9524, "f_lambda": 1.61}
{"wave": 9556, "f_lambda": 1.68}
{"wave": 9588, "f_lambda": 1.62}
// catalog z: 0.28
